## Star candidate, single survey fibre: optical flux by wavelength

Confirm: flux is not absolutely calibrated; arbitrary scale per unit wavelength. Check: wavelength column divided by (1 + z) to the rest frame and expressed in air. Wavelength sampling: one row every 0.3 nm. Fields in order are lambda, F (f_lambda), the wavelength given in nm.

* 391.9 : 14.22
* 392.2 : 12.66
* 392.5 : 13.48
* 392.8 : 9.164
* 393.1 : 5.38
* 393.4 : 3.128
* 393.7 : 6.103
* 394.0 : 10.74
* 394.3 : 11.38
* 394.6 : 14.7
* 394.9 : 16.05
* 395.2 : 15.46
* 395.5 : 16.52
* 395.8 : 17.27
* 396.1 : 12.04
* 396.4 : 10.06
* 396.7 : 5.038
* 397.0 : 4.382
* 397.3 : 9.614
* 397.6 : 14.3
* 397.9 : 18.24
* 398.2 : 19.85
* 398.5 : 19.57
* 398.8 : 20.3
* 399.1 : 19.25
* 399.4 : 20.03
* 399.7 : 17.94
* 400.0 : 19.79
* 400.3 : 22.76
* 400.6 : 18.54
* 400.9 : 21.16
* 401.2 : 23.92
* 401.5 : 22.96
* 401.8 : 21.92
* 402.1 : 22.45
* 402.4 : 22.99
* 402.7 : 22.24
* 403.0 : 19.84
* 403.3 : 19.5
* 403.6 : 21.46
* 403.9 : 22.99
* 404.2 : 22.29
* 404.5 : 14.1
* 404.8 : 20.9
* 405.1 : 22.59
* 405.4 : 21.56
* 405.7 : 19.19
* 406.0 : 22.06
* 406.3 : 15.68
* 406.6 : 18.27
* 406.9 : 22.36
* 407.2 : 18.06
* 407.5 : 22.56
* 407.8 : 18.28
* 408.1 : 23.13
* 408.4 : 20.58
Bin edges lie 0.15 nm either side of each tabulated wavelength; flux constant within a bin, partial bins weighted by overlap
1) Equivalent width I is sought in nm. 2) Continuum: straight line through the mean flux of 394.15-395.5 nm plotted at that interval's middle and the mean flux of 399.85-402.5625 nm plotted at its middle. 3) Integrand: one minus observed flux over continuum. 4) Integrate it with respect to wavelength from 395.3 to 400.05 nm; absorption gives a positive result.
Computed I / 0.75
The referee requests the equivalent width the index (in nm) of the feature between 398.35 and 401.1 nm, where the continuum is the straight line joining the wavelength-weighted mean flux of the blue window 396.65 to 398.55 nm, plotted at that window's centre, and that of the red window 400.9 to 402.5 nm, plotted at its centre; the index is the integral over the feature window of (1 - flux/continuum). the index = -0.32 nm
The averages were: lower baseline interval 13.1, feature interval 20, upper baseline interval 22.7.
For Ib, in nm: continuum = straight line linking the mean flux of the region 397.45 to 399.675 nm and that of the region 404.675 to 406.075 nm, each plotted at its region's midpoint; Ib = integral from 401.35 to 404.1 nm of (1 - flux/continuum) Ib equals -0.21 nm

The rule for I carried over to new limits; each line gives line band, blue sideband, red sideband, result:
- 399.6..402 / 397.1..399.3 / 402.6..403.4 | -0.29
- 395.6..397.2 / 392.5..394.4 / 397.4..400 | 0.42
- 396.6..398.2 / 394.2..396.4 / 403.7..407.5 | 0.45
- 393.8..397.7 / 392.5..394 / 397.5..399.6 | -0.02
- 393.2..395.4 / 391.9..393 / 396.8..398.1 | 0.13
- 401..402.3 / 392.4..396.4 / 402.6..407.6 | -0.39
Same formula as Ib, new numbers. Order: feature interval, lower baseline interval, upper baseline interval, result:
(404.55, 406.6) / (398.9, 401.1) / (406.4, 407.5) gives 0.00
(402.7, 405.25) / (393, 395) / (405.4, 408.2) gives -0.42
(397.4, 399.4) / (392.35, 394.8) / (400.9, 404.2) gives -0.28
